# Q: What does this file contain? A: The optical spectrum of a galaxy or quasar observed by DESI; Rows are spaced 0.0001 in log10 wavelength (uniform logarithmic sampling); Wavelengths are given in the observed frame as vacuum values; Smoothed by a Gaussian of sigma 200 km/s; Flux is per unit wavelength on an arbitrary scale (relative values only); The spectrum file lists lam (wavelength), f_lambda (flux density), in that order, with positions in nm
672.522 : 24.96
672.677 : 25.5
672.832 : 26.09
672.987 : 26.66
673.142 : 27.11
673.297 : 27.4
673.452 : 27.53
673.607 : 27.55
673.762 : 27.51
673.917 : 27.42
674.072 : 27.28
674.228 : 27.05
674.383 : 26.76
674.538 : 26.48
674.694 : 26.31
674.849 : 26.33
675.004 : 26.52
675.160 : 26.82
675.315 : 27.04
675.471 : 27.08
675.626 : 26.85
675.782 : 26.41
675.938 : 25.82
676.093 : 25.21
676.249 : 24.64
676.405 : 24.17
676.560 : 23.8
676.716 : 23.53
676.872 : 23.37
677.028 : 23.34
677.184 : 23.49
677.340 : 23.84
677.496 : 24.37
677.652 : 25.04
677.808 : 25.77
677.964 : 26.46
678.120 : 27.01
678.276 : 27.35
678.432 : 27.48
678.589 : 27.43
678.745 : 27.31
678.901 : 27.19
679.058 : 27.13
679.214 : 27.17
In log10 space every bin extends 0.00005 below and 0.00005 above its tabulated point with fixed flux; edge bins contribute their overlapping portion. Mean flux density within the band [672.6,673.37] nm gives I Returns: 26.5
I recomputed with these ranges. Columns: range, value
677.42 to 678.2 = 25.8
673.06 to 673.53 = 27.3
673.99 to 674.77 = 26.8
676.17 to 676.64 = 24.2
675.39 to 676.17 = 26.3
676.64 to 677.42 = 23.5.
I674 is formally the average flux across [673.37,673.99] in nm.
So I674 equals 27.5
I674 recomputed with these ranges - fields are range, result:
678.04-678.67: 27.3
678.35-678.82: 27.4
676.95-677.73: 24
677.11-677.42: 23.7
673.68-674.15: 27.4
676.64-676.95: 23.4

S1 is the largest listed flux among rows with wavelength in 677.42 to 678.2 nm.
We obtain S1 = 27.01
